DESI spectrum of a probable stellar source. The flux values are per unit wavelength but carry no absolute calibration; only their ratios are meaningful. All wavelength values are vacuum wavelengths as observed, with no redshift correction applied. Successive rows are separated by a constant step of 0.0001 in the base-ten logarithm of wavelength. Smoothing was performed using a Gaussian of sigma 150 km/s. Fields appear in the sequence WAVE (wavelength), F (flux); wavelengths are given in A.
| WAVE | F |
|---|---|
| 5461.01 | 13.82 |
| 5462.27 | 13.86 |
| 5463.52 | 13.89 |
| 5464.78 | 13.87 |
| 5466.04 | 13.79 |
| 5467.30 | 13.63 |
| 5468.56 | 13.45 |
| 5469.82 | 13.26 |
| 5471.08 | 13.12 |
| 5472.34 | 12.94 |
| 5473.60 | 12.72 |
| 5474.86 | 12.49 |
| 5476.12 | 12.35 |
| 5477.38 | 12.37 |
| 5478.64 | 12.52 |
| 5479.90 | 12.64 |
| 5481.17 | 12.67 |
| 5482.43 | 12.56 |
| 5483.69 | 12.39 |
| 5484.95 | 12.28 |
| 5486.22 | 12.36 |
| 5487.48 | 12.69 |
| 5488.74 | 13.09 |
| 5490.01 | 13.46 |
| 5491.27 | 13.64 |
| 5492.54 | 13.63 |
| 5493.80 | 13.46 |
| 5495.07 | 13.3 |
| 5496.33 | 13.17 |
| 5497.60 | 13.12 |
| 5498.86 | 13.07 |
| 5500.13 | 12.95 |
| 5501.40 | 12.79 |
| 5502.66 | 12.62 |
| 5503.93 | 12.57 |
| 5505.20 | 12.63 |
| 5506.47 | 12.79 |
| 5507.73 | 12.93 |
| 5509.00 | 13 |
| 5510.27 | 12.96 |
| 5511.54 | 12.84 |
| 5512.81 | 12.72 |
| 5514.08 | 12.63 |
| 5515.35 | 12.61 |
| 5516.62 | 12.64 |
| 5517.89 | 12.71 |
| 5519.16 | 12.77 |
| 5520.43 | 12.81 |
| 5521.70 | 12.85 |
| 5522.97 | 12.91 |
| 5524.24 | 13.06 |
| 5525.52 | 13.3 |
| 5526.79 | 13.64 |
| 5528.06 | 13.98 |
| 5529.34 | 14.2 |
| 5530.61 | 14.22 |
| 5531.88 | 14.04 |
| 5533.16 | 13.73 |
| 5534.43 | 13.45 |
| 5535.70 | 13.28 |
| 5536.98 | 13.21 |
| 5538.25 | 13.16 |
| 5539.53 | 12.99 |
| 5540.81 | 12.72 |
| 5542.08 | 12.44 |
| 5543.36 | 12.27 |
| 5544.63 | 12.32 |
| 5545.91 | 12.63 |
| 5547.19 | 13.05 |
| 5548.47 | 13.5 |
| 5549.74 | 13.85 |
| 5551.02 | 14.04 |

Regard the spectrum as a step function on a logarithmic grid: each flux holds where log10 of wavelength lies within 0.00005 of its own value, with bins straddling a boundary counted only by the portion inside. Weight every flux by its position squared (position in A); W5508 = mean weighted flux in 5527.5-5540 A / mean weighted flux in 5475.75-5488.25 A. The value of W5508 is 1.11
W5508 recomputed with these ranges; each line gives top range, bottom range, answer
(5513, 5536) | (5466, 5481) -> 1.05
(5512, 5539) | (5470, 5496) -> 1.05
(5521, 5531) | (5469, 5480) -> 1.08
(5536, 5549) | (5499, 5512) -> 1.01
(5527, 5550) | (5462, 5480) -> 1.04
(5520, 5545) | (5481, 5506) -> 1.04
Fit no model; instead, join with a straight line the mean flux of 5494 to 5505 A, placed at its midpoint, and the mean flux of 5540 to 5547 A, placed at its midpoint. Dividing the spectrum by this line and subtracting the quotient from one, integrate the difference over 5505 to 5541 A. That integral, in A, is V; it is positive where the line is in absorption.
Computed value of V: -1.19 A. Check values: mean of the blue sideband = 13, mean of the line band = 13.1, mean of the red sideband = 12.5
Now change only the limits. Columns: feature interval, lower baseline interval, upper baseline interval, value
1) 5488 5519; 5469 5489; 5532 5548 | -0.45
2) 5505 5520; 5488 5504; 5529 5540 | 0.64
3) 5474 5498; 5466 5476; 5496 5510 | 0.26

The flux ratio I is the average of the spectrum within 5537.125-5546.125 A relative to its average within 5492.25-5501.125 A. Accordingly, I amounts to 1.0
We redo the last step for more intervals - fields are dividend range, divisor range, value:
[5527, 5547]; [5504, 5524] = 1.04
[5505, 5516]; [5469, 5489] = 1.01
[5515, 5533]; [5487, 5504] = 1.01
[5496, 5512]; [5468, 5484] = 1.01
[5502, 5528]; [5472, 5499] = 1.00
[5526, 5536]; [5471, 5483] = 1.10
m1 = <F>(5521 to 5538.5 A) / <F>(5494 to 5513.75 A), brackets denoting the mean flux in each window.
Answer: 1.05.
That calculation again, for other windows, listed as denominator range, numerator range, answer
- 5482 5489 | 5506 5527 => 1.03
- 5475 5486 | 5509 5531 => 1.05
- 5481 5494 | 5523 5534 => 1.06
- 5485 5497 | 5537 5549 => 0.97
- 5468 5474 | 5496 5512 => 0.98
